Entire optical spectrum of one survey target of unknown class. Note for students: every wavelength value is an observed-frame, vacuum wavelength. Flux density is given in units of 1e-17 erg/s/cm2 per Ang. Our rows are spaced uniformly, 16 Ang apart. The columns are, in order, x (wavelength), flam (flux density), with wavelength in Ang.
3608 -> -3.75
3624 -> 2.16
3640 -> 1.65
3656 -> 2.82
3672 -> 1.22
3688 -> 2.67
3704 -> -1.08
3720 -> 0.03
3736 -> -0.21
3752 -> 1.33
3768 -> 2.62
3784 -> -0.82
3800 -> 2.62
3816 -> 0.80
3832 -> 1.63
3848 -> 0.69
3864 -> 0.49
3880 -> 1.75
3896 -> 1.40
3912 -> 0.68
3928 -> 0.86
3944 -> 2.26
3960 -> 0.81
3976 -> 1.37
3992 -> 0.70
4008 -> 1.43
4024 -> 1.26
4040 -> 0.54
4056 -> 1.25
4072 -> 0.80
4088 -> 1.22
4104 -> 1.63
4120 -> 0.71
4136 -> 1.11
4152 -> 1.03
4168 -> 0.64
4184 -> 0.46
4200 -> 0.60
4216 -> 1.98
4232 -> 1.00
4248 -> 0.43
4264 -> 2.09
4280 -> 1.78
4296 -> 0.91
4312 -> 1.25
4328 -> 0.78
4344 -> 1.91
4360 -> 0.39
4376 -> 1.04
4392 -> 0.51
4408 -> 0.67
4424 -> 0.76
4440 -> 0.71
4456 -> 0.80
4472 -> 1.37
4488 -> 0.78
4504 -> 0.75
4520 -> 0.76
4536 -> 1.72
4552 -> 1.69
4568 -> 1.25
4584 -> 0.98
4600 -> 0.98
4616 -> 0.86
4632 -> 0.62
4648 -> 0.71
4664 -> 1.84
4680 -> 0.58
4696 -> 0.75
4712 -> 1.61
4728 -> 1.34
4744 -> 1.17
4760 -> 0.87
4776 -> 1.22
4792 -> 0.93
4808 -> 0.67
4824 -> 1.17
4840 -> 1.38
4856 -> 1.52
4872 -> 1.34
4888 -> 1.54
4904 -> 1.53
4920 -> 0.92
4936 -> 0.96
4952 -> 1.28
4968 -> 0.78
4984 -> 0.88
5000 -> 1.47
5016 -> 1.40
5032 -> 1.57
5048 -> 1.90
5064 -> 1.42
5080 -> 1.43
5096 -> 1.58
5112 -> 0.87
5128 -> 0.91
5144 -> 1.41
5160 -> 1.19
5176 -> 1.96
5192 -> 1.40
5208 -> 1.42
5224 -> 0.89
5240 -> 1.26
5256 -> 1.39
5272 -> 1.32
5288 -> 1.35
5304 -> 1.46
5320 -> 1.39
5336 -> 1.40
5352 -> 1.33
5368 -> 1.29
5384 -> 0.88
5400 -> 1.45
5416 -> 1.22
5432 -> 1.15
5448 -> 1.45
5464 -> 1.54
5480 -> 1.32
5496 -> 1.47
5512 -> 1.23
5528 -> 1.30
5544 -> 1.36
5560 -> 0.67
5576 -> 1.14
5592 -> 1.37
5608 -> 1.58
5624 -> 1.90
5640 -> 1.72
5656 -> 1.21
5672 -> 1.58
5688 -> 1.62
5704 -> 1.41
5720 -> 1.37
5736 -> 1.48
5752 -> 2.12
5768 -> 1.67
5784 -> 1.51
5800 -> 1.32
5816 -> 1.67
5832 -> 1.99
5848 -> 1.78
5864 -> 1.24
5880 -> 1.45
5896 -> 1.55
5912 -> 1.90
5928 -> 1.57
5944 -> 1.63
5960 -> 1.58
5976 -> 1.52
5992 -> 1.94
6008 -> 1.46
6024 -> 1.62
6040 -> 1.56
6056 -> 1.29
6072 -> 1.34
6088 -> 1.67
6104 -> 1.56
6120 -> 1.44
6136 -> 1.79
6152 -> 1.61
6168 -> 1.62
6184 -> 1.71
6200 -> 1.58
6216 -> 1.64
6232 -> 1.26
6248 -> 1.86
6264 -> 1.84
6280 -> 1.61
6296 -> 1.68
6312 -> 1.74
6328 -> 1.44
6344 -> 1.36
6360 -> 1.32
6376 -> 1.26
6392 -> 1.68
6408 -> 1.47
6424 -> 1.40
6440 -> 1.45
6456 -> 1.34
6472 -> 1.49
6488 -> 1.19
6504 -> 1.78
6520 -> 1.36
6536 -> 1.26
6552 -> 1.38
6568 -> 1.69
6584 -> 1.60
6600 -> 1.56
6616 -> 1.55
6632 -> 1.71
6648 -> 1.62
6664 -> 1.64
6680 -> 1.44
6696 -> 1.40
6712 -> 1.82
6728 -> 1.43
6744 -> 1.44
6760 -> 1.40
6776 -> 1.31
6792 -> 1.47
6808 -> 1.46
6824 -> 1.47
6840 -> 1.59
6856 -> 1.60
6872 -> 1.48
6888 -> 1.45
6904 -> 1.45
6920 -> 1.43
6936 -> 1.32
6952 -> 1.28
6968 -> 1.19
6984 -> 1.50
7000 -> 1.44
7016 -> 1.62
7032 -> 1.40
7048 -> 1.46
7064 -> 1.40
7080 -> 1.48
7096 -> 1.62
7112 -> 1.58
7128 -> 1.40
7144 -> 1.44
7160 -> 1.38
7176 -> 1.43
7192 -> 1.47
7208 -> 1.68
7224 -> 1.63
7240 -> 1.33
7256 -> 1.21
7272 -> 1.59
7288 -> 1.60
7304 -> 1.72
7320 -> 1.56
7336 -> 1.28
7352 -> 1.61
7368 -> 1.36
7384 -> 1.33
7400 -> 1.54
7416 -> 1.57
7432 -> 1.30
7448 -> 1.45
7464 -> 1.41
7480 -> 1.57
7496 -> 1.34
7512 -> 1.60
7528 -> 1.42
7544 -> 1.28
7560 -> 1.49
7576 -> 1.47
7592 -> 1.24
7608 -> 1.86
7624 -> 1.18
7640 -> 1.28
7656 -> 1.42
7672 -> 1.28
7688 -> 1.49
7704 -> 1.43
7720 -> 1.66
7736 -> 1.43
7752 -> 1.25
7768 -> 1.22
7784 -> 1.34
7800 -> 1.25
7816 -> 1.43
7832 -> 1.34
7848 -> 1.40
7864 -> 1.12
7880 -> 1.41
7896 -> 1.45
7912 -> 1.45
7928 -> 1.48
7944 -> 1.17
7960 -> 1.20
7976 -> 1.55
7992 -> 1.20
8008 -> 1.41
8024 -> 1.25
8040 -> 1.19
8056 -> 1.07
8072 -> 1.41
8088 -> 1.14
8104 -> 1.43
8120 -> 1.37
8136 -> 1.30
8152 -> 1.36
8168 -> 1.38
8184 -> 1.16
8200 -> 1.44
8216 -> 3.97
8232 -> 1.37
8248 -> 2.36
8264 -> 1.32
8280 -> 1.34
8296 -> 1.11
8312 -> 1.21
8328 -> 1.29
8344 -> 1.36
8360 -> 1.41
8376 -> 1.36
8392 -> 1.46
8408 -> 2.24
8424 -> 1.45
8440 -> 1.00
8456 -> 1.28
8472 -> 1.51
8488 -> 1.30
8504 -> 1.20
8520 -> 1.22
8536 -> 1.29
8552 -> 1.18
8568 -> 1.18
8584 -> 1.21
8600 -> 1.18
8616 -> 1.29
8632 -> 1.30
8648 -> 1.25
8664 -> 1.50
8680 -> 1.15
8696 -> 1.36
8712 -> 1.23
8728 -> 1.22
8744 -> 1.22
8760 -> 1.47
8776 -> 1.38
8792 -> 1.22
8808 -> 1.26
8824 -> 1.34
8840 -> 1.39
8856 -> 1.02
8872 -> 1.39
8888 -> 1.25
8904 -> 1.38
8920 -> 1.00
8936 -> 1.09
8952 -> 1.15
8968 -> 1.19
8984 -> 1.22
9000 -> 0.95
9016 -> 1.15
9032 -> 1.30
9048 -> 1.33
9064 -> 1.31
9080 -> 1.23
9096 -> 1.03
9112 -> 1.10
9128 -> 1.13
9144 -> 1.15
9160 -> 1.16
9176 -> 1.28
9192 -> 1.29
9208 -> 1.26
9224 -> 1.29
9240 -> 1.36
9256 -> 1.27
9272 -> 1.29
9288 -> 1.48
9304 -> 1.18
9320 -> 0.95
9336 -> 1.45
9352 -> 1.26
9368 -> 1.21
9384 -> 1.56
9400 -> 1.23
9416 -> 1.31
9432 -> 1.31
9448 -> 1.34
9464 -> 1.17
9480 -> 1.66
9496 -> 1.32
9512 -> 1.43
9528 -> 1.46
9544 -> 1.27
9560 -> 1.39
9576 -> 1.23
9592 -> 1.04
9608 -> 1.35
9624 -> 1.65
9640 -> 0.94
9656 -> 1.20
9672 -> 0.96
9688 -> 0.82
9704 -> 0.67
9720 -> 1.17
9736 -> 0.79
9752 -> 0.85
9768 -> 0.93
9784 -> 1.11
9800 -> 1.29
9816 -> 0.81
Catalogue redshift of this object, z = 0.25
